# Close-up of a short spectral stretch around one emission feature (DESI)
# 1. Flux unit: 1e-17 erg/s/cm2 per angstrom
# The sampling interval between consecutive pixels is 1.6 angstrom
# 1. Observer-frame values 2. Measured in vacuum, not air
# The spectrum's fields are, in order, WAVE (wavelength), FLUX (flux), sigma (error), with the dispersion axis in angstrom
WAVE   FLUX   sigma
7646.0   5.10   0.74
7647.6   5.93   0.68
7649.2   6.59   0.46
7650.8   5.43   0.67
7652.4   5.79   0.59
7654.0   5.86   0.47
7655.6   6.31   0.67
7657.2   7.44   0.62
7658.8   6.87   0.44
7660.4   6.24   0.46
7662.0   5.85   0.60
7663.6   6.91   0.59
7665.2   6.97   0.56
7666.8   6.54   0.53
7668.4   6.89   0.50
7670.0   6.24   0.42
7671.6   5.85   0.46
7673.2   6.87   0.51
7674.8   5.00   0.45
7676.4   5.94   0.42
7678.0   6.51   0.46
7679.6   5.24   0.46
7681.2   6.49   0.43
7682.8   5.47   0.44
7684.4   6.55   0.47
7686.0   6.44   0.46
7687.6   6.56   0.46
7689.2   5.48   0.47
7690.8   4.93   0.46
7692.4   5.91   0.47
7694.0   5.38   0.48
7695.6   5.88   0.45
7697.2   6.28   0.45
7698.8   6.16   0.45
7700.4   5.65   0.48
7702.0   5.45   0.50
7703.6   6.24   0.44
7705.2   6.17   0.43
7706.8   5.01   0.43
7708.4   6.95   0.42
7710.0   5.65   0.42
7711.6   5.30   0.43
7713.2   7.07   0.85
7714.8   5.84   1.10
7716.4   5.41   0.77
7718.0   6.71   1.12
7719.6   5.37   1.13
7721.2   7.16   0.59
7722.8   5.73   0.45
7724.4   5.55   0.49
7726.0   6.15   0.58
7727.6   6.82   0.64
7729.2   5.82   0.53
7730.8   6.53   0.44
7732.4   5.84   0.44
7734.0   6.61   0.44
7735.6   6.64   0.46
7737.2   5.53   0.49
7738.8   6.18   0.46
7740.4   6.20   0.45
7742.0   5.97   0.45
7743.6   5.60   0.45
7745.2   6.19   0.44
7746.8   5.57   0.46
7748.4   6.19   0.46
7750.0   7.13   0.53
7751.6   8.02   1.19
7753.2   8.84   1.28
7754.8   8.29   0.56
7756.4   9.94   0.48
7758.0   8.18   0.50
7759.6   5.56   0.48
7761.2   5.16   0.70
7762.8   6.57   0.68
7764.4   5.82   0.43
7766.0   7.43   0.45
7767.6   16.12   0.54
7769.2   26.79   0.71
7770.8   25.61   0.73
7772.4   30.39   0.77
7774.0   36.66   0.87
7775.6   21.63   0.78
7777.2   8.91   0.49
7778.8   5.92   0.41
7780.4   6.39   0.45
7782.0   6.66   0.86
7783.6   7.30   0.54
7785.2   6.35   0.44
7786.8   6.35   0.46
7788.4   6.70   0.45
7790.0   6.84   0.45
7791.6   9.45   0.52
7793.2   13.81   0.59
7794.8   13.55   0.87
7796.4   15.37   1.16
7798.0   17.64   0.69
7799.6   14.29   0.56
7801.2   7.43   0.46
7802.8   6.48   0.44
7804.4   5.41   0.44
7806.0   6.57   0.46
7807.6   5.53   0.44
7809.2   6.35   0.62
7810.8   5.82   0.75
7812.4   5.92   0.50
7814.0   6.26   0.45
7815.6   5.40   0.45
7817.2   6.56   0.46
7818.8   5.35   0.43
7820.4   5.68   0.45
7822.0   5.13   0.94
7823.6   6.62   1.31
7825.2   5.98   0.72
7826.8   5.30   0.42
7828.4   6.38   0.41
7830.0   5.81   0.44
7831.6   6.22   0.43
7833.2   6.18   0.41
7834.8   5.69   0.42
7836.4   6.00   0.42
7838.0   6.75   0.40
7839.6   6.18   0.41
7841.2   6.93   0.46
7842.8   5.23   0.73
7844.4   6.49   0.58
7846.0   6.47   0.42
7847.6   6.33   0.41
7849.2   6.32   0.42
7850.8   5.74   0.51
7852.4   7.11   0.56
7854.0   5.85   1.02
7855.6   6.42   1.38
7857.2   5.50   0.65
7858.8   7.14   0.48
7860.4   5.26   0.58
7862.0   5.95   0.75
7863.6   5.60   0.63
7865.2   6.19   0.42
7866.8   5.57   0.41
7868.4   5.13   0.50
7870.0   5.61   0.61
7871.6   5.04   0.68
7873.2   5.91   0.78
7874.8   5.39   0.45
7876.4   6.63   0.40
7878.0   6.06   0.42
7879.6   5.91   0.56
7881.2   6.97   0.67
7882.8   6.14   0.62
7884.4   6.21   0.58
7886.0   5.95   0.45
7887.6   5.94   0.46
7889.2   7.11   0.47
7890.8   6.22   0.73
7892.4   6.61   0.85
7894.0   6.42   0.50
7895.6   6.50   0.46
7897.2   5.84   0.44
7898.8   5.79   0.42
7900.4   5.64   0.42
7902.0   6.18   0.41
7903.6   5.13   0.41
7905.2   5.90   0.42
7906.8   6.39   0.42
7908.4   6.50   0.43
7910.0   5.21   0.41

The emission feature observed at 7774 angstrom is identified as H-alpha 6563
